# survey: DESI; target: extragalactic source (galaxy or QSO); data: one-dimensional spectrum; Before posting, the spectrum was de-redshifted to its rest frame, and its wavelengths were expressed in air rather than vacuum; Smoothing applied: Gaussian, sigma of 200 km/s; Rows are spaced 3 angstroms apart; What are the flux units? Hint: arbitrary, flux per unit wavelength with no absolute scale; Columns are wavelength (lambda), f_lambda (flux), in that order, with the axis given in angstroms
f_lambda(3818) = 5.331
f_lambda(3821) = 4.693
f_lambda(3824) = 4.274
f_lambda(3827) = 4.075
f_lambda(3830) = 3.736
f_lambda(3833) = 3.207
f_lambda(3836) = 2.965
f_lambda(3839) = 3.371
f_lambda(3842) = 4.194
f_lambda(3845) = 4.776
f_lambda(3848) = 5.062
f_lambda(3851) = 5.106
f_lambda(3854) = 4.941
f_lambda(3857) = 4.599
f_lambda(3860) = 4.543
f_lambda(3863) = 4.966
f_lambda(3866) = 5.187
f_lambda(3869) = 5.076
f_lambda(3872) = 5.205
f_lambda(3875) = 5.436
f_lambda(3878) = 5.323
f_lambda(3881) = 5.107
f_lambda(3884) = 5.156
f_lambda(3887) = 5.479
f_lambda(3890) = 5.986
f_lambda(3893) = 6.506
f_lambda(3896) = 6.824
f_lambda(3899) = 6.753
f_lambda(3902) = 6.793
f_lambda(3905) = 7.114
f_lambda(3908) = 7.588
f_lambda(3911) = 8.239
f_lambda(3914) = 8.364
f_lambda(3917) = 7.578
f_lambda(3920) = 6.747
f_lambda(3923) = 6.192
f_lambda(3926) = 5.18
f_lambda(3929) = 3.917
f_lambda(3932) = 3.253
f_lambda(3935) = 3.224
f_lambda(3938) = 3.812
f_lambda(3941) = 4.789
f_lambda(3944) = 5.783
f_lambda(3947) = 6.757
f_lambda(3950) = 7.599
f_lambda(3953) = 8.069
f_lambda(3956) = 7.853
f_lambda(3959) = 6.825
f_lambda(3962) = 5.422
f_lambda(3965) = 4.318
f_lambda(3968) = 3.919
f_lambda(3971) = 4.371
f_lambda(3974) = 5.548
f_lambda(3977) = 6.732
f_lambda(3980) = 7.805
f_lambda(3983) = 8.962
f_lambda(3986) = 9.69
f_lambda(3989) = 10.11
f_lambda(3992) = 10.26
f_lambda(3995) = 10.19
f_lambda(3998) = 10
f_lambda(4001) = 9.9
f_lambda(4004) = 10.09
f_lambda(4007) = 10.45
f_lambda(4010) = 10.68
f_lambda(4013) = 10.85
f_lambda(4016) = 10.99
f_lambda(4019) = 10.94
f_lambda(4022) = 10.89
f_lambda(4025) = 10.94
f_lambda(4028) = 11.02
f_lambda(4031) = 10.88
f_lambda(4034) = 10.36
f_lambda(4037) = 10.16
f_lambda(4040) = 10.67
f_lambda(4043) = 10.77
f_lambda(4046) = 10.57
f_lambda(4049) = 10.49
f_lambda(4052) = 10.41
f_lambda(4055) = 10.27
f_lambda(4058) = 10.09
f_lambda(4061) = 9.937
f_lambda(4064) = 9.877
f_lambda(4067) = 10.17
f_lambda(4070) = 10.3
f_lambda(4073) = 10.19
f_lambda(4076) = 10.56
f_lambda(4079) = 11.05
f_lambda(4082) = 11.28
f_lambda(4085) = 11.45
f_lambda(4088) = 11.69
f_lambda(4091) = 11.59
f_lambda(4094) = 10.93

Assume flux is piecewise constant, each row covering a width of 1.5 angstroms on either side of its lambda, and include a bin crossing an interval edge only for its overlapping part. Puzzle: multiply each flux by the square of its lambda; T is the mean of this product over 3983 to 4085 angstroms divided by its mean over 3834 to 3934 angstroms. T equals 2.0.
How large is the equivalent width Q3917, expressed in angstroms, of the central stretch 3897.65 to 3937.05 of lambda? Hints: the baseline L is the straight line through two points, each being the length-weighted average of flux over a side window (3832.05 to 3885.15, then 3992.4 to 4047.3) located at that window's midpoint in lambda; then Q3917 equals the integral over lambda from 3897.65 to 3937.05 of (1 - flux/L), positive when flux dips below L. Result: 3.1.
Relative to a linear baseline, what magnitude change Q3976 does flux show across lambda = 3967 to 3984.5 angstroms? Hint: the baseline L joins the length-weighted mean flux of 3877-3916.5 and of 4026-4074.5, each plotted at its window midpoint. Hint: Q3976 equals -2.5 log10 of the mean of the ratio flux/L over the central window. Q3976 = 0.34 mag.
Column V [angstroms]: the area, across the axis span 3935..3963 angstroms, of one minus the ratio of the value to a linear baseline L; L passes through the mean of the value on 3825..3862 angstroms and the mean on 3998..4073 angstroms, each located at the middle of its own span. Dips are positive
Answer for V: 5.5 angstroms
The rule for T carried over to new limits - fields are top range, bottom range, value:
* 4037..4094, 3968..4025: 1.19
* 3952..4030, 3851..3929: 1.54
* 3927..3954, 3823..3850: 1.38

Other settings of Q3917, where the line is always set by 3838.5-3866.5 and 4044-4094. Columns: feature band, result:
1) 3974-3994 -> -0.91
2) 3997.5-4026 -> -4.78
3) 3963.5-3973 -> 4.35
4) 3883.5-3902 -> -1.30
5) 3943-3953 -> 0.50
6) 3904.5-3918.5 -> -3.34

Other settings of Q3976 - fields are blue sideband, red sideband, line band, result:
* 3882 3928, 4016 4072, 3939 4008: 0.14 mag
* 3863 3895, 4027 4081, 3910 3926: -0.10 mag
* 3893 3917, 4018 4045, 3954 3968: 0.43 mag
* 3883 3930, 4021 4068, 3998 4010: -0.10 mag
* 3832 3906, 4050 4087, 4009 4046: -0.15 mag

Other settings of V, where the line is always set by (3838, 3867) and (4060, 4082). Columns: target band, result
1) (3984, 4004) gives -3.91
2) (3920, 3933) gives 3.26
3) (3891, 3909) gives -2.91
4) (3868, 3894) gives -0.14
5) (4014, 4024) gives -2.12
